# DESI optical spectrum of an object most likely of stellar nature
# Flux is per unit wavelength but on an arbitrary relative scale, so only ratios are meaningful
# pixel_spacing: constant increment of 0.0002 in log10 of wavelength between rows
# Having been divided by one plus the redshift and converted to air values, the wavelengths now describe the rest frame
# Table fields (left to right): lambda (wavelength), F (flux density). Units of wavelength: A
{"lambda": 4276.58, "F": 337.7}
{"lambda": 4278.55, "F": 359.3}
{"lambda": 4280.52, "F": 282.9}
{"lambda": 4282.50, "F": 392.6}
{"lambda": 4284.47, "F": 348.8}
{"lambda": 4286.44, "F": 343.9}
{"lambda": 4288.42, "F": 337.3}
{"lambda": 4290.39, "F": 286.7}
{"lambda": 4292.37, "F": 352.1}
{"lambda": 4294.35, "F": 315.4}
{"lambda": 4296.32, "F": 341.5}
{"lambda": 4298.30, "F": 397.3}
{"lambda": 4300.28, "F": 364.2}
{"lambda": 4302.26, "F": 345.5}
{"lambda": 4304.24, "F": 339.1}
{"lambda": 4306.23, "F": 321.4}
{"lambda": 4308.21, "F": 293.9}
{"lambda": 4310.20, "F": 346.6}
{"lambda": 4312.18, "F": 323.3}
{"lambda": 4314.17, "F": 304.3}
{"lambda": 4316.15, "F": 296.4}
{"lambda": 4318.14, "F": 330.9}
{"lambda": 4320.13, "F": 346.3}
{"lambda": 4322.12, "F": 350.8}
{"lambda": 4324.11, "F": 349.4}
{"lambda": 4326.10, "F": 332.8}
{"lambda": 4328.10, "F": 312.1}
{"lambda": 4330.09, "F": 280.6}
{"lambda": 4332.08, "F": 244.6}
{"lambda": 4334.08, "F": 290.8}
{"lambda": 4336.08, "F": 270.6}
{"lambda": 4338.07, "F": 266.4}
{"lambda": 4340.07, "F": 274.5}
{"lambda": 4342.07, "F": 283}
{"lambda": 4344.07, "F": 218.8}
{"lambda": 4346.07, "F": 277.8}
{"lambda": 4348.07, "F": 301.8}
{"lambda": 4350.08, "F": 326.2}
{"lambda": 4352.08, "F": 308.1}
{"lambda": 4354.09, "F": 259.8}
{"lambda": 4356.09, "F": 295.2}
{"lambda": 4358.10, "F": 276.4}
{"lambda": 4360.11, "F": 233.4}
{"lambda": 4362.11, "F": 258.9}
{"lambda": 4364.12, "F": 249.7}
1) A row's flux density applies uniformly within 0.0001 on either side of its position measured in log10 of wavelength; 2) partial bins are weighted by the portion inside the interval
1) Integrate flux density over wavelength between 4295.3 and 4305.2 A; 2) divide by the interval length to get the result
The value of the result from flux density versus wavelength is 358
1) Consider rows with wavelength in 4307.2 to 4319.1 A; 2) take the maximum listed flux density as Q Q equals 346.6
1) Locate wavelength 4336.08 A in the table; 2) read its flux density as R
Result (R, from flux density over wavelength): 270.6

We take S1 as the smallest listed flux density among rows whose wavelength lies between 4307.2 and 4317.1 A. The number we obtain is 293.9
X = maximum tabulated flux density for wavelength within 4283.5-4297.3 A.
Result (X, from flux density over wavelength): 352.1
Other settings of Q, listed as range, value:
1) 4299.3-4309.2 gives 364.2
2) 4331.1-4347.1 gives 290.8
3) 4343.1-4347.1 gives 277.8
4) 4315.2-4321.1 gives 346.3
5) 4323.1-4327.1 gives 349.4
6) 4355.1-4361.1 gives 295.2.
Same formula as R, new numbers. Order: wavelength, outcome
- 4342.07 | 283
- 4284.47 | 348.8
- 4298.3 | 397.3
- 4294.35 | 315.4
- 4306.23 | 321.4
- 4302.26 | 345.5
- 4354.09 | 259.8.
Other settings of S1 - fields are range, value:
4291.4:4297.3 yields 315.4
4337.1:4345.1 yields 218.8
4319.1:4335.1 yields 244.6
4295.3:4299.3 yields 341.5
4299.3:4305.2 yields 339.1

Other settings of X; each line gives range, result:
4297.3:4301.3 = 397.3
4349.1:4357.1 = 326.2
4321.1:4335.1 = 350.8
